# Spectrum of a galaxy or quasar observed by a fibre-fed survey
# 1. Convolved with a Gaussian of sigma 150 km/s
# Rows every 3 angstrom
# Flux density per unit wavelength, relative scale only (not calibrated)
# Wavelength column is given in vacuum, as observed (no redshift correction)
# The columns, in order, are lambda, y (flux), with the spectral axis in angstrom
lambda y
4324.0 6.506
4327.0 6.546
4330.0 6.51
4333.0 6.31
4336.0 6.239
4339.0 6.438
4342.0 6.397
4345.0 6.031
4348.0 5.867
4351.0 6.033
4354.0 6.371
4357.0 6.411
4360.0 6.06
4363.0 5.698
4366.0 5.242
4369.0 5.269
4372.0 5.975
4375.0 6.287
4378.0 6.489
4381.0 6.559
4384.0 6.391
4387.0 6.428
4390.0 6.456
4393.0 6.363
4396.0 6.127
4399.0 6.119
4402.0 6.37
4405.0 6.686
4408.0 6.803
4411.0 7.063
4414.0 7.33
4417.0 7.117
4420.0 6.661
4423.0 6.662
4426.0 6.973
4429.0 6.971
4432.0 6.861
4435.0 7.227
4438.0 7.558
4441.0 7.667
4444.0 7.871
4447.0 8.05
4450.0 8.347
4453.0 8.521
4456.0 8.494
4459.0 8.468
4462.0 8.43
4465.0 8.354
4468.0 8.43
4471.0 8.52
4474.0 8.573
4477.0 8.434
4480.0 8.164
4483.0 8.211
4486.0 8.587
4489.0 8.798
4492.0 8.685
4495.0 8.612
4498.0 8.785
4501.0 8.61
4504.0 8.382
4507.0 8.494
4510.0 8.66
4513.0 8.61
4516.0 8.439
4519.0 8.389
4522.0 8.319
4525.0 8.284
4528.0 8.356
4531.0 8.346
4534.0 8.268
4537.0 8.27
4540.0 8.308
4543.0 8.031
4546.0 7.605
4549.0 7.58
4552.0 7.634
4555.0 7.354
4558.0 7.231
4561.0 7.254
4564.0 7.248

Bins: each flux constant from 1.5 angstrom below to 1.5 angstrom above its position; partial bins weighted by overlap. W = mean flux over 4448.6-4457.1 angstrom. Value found 8.45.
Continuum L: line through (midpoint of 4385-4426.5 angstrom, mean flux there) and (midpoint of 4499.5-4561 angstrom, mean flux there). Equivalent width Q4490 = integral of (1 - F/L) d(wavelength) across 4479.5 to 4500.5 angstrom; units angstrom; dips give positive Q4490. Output -2.5 angstrom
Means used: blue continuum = 6.64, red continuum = 8.14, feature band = 8.57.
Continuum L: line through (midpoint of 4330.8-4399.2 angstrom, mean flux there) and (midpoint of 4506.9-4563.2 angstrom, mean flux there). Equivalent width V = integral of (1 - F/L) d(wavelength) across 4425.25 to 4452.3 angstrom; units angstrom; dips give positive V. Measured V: -2.2 angstrom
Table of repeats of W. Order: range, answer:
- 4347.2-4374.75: 5.9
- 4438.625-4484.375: 8.29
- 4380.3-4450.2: 6.92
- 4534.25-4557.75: 7.82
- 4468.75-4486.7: 8.41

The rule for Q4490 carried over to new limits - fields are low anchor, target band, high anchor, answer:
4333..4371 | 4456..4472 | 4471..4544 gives -1.4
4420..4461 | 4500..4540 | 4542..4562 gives -4.5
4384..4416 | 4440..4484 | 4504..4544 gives -4.9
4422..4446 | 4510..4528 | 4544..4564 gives -2.5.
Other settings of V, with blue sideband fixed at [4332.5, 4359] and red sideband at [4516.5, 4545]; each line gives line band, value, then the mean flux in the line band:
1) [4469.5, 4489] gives -1.9 angstrom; 8.44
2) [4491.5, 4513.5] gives -1.8 angstrom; 8.6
